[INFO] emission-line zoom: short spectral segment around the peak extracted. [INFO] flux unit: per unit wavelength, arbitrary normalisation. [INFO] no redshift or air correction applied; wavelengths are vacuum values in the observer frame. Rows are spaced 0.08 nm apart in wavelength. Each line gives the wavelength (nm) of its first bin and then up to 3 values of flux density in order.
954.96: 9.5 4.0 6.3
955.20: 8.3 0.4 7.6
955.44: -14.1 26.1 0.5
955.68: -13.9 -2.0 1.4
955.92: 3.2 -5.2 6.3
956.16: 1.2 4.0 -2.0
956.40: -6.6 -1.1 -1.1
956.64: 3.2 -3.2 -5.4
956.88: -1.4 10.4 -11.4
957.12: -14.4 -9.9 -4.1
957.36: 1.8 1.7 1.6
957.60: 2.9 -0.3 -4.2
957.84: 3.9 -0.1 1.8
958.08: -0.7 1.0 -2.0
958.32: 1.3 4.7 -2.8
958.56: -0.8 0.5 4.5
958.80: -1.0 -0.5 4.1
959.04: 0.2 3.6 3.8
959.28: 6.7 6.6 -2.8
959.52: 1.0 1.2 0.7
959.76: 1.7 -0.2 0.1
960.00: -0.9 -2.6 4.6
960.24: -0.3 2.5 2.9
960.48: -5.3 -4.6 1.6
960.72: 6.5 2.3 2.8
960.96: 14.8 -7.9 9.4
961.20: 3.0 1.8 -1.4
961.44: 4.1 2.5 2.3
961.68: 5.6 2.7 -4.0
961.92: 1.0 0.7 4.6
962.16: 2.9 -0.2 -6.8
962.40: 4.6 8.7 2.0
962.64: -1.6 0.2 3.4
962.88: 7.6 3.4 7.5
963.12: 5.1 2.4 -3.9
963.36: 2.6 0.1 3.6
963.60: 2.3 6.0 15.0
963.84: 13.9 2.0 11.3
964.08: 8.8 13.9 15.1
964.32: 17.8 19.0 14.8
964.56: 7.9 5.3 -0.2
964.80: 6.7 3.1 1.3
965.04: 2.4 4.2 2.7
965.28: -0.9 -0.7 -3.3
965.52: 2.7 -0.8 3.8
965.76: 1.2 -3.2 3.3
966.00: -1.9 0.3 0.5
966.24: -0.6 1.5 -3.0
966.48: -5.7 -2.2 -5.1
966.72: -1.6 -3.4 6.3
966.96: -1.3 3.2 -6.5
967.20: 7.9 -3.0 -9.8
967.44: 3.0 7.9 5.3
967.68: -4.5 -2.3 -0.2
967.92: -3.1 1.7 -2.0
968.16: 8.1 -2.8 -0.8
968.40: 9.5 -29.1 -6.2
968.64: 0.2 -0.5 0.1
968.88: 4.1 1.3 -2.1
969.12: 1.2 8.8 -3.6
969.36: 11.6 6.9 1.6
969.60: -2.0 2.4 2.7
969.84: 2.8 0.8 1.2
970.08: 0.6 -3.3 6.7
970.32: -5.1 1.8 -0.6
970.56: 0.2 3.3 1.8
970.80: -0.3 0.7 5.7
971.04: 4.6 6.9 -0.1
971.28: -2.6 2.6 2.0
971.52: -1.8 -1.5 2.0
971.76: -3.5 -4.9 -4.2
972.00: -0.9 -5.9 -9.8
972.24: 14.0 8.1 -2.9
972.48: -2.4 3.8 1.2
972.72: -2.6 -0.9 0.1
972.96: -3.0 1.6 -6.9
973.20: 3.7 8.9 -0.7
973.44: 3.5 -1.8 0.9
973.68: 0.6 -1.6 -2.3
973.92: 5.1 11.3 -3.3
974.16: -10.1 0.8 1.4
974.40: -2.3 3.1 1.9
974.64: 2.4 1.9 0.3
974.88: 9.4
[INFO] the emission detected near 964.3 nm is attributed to [O III] 5007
